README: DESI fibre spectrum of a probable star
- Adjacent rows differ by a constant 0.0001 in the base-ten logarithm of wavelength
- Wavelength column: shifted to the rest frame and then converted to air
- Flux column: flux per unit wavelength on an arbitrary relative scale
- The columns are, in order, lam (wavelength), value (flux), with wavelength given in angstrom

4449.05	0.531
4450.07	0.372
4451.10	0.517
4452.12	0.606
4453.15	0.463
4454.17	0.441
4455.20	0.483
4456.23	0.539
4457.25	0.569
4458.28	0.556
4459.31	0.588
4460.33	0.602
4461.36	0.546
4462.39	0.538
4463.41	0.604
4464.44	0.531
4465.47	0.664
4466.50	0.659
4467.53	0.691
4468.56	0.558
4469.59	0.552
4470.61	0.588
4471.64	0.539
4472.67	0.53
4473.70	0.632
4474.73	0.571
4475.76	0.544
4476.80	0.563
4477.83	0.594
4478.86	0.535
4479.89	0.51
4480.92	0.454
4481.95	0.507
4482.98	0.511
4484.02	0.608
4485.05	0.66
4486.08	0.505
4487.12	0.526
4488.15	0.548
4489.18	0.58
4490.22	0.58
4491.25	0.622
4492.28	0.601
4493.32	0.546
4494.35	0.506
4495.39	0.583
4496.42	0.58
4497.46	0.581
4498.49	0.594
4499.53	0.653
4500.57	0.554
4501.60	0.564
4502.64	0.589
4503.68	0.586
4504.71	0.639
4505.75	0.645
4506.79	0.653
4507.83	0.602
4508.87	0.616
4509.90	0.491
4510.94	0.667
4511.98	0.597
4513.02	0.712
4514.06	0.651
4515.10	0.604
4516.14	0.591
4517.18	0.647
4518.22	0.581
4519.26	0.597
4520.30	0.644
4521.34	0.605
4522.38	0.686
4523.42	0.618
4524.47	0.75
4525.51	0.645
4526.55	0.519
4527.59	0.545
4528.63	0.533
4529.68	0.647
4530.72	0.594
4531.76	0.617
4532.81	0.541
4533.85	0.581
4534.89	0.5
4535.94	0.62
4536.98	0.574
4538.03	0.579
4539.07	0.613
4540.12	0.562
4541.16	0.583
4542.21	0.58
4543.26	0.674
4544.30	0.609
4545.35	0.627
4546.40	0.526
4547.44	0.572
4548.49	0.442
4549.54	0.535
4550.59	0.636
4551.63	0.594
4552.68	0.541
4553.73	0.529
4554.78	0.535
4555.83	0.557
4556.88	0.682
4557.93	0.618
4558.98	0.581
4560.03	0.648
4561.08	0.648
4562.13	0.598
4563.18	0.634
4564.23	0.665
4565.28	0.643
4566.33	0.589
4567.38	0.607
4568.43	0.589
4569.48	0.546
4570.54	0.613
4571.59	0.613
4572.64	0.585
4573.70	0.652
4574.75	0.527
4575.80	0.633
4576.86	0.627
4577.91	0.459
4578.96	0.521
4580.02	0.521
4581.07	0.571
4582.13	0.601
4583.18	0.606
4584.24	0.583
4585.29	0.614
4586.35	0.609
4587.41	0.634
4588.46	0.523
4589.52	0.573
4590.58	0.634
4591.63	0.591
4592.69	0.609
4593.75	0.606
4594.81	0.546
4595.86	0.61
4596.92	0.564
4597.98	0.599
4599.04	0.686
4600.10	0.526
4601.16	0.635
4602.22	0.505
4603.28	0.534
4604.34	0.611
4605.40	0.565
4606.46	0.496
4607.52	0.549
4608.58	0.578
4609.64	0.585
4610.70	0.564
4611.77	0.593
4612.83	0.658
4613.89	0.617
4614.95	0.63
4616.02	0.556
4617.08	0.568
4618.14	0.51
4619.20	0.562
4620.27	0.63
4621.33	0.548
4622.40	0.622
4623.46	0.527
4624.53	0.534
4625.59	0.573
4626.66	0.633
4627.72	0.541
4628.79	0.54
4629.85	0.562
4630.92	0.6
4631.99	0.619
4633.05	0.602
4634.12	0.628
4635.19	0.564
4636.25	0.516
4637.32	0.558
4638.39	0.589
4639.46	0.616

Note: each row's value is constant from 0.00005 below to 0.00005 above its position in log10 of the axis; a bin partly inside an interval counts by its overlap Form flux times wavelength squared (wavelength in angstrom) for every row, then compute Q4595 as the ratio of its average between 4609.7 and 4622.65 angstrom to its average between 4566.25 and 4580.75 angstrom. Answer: 1.04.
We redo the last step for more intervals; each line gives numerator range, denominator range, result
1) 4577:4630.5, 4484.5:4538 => 1.01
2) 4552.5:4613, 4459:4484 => 1.09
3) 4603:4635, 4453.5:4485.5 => 1.10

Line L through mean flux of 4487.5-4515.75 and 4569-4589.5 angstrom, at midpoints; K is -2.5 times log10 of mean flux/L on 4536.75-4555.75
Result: 0.03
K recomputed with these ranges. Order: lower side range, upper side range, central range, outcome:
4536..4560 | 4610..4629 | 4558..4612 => -0.02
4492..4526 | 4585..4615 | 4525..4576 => 0.02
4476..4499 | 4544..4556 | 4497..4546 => -0.09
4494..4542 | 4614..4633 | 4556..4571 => -0.05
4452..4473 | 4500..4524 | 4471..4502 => 0.05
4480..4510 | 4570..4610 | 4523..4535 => -0.03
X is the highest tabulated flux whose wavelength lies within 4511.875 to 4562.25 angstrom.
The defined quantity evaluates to 0.75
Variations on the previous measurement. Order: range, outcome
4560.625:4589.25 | 0.665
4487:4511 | 0.667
